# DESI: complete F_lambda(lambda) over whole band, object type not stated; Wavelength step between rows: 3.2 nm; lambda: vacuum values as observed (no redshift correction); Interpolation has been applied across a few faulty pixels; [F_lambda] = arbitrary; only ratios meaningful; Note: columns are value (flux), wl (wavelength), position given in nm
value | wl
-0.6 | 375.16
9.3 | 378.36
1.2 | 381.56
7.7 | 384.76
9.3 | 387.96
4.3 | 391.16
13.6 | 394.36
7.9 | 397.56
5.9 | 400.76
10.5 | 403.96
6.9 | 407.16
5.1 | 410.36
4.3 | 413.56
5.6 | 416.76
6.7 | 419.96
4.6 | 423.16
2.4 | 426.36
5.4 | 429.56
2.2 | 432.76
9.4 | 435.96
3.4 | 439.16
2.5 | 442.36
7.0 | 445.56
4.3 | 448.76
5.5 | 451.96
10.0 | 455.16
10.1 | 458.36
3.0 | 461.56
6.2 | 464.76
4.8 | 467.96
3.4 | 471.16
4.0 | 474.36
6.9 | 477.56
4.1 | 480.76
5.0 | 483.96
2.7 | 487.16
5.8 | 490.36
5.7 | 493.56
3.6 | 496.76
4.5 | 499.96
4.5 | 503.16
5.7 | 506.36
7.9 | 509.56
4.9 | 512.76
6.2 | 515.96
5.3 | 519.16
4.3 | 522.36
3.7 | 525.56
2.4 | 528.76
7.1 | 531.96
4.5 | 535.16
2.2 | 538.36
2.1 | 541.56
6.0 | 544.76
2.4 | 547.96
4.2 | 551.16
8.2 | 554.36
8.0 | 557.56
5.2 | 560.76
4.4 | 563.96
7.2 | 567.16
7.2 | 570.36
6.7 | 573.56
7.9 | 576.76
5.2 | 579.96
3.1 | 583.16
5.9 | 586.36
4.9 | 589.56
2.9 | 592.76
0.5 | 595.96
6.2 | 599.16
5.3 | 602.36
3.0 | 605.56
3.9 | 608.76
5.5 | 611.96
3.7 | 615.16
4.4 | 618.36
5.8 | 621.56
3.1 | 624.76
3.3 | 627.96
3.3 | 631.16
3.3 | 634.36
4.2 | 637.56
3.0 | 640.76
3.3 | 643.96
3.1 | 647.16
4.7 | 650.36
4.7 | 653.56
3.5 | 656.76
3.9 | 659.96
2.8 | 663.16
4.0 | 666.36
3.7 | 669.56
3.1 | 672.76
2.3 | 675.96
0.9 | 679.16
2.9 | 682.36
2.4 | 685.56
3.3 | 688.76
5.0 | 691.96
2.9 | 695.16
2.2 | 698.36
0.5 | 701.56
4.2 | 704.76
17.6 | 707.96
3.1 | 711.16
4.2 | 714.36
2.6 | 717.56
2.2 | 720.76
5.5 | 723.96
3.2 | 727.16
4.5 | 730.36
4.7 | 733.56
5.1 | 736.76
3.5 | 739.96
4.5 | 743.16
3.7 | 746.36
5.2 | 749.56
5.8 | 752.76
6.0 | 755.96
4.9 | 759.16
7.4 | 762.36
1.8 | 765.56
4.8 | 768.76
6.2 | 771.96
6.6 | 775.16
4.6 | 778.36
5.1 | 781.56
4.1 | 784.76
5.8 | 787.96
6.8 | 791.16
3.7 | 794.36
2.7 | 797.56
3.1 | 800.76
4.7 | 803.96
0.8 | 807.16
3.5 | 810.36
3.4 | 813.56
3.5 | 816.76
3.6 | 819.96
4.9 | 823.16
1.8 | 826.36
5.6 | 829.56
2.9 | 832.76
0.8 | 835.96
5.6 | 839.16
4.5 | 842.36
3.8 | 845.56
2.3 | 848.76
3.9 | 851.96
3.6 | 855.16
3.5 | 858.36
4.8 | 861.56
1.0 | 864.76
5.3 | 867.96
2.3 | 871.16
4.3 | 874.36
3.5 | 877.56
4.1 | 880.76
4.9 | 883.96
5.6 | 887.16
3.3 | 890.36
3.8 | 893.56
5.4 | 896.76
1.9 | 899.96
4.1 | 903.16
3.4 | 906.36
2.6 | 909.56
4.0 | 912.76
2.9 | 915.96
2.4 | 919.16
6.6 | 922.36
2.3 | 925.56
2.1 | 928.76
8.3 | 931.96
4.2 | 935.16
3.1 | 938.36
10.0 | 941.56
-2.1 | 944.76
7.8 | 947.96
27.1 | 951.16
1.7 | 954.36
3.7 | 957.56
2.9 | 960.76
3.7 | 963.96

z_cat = 0.90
